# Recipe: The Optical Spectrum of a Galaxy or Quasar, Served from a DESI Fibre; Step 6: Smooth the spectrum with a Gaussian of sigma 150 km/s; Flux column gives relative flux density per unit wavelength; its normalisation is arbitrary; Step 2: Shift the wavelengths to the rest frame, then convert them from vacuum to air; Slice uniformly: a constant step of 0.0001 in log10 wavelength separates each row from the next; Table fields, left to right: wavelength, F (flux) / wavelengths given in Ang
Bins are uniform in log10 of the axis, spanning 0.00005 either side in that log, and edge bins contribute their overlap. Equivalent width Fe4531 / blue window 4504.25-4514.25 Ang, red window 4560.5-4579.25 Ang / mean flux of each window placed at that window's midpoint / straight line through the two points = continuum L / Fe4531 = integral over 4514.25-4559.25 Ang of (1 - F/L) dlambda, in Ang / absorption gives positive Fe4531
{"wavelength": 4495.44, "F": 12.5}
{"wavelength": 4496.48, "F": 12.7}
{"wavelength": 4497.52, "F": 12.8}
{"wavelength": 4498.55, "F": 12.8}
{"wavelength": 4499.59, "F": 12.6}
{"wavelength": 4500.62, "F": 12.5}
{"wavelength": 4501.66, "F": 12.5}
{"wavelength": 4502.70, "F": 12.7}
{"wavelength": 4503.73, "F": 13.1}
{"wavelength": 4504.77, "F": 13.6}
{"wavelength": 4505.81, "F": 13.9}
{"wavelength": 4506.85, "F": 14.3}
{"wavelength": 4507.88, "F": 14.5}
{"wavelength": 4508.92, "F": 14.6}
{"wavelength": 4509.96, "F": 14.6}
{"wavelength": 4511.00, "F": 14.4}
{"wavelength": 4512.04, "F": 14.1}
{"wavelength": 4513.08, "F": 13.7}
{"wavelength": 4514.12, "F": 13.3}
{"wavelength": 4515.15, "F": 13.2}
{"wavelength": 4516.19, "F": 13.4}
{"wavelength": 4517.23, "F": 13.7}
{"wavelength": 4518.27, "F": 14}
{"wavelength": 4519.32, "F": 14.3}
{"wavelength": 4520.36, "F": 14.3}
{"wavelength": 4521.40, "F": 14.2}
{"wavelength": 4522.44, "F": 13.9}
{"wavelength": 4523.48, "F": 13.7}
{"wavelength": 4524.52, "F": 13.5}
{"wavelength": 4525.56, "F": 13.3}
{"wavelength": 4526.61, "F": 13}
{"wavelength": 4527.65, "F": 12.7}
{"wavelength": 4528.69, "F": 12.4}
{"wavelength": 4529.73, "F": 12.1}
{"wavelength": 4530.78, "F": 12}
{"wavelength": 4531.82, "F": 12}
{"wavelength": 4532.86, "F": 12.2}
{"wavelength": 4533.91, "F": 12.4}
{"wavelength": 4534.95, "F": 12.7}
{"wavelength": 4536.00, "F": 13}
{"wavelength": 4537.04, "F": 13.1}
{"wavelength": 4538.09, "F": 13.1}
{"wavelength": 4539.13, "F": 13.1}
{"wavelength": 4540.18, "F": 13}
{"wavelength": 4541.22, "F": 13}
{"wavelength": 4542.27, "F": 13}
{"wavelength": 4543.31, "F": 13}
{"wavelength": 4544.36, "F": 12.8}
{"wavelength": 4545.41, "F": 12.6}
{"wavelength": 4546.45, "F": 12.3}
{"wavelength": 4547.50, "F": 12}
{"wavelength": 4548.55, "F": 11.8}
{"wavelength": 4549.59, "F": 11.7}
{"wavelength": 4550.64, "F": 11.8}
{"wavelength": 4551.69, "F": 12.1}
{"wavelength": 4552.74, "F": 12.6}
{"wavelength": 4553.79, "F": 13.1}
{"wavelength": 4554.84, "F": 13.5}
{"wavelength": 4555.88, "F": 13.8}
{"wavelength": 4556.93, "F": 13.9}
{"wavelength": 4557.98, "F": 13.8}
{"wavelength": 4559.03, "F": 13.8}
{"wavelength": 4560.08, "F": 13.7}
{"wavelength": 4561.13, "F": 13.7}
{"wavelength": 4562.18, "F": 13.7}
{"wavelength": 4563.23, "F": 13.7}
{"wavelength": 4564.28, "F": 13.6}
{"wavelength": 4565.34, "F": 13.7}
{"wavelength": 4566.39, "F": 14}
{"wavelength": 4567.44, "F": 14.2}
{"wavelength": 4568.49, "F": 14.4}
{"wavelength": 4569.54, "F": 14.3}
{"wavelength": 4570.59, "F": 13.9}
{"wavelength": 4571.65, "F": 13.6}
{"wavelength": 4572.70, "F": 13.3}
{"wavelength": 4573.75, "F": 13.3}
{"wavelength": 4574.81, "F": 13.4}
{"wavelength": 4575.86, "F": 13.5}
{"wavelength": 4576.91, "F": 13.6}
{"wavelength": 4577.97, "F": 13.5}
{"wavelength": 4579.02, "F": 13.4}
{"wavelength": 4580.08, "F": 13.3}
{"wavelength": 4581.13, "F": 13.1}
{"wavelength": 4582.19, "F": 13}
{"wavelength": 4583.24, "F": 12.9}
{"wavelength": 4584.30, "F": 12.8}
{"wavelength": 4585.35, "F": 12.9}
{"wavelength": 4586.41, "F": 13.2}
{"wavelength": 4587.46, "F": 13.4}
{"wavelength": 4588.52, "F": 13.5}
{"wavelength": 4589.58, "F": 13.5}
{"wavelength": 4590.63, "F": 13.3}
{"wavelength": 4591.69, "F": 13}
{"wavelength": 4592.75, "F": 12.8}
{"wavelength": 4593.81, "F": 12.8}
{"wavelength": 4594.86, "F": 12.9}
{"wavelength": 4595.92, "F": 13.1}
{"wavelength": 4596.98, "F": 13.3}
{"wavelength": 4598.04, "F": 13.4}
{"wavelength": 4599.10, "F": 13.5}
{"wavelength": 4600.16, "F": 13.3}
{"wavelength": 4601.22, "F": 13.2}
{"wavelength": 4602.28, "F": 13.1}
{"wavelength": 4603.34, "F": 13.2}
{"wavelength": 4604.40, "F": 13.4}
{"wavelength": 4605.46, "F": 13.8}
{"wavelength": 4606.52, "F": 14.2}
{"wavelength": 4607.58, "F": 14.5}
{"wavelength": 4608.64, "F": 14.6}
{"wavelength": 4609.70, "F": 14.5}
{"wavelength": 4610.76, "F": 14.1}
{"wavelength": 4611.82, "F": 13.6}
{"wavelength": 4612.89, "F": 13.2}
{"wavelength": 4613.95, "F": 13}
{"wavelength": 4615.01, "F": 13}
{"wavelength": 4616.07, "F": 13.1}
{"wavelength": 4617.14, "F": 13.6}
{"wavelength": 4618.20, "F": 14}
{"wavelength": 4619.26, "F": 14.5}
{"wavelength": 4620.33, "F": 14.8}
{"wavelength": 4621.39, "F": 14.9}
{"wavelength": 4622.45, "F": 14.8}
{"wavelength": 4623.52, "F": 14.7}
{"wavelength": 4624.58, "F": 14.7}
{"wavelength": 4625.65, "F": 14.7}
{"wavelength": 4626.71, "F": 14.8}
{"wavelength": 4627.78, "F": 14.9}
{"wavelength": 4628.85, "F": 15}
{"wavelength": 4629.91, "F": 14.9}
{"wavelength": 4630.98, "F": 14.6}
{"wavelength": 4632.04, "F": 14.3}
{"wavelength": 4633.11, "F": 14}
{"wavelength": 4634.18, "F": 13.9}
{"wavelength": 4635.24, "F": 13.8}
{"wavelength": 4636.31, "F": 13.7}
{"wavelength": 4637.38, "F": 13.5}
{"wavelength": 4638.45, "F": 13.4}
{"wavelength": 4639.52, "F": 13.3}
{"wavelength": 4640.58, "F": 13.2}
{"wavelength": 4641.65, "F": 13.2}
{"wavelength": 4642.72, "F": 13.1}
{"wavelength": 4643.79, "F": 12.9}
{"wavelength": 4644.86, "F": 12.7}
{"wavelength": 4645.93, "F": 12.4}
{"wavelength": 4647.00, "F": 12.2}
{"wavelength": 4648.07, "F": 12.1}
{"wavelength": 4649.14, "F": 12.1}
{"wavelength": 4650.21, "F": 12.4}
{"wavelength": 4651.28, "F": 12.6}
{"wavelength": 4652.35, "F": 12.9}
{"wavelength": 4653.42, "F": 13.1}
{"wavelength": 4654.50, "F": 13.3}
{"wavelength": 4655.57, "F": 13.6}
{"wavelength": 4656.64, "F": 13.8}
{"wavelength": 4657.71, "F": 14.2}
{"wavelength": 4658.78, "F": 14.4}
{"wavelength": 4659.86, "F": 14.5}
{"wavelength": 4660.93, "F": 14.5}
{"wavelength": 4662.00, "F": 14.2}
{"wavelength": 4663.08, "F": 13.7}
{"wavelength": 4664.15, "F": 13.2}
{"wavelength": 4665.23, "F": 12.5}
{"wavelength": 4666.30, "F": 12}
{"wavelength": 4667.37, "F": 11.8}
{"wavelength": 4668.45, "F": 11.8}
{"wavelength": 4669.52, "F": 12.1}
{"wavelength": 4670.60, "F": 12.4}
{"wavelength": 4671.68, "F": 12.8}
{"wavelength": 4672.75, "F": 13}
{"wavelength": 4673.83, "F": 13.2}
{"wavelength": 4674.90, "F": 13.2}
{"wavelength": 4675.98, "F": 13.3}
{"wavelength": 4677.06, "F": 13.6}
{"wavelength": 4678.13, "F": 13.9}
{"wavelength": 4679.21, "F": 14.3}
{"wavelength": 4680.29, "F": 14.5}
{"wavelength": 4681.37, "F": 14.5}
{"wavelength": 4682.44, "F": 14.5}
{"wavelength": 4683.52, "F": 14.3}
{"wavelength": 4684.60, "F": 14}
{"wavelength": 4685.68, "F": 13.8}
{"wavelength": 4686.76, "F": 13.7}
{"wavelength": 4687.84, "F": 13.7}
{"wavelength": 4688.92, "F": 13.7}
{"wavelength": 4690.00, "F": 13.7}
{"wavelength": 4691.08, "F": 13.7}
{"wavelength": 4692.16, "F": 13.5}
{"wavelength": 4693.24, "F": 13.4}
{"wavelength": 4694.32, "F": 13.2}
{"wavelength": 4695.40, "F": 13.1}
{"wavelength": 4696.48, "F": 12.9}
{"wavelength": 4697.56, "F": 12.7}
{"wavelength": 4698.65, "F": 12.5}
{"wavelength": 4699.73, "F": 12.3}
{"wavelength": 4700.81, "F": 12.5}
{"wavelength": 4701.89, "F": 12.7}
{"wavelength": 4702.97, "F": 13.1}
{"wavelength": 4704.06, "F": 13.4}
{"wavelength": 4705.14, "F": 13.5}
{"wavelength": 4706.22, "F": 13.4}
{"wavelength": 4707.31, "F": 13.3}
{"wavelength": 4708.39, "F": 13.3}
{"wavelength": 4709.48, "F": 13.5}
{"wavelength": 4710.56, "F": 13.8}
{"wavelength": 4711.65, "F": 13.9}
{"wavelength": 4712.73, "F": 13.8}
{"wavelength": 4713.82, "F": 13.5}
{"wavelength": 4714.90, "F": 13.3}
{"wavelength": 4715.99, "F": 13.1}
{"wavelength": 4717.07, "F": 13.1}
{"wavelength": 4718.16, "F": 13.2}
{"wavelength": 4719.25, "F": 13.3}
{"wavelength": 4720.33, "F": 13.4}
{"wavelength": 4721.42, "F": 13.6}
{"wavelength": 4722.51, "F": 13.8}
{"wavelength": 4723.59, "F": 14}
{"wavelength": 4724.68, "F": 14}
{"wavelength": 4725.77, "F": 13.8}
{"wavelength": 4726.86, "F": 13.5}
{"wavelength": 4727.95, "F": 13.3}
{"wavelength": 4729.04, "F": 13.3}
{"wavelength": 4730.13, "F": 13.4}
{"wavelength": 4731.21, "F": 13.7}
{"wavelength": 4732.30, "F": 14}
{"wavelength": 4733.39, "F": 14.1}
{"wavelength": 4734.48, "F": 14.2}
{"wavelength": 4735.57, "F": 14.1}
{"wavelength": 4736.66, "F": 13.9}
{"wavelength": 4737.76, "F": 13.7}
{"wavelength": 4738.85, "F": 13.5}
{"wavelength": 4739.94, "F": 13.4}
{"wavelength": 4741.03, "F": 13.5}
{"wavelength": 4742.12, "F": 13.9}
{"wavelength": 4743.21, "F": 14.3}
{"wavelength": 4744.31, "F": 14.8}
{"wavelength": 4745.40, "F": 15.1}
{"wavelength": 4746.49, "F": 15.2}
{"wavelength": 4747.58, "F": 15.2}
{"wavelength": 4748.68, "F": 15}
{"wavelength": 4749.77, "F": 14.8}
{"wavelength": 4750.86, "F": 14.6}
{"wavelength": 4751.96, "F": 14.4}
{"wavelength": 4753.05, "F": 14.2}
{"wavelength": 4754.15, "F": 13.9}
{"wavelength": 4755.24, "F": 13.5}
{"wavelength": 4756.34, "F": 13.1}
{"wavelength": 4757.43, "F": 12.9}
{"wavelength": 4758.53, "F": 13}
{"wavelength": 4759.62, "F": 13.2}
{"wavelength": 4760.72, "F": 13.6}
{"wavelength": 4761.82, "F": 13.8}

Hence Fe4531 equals 3.0 Ang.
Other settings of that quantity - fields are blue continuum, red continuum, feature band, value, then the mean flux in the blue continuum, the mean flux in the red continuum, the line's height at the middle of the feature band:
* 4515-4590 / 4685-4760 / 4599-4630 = -1.6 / 13.2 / 13.6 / 13.4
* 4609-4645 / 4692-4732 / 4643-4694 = 1.3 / 14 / 13.3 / 13.7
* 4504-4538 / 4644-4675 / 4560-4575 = -0.6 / 13.4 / 13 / 13.3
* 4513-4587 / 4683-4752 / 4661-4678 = 0.8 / 13.2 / 13.7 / 13.5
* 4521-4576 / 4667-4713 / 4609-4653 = -1.5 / 13.1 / 13.3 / 13.2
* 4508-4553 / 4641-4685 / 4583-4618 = -0.6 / 13.1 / 13.2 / 13.2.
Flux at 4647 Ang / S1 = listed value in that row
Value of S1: 12.2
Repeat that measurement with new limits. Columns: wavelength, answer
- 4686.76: 13.7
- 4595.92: 13.1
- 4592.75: 12.8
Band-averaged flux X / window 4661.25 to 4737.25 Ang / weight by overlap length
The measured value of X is 13.4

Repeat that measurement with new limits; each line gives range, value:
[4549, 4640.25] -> 13.6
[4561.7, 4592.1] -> 13.5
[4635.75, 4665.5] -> 13.2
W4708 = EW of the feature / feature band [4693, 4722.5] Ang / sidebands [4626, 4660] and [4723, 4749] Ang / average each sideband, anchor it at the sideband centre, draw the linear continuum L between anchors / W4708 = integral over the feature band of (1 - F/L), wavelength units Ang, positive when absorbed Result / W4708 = 1.4 Ang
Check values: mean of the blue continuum 13.5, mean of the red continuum 14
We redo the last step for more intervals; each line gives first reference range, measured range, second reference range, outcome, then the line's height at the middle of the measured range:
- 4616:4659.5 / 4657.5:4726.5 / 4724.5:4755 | 2.51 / 13.9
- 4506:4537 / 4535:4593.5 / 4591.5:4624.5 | 1.50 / 13.6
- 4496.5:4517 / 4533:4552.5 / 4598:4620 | 1.41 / 13.6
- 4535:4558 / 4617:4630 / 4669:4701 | -1.51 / 13.1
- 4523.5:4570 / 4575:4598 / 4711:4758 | 0.04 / 13.2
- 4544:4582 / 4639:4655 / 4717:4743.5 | 0.86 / 13.5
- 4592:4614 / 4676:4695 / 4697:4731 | -0.68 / 13.4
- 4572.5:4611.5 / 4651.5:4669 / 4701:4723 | 0.08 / 13.4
